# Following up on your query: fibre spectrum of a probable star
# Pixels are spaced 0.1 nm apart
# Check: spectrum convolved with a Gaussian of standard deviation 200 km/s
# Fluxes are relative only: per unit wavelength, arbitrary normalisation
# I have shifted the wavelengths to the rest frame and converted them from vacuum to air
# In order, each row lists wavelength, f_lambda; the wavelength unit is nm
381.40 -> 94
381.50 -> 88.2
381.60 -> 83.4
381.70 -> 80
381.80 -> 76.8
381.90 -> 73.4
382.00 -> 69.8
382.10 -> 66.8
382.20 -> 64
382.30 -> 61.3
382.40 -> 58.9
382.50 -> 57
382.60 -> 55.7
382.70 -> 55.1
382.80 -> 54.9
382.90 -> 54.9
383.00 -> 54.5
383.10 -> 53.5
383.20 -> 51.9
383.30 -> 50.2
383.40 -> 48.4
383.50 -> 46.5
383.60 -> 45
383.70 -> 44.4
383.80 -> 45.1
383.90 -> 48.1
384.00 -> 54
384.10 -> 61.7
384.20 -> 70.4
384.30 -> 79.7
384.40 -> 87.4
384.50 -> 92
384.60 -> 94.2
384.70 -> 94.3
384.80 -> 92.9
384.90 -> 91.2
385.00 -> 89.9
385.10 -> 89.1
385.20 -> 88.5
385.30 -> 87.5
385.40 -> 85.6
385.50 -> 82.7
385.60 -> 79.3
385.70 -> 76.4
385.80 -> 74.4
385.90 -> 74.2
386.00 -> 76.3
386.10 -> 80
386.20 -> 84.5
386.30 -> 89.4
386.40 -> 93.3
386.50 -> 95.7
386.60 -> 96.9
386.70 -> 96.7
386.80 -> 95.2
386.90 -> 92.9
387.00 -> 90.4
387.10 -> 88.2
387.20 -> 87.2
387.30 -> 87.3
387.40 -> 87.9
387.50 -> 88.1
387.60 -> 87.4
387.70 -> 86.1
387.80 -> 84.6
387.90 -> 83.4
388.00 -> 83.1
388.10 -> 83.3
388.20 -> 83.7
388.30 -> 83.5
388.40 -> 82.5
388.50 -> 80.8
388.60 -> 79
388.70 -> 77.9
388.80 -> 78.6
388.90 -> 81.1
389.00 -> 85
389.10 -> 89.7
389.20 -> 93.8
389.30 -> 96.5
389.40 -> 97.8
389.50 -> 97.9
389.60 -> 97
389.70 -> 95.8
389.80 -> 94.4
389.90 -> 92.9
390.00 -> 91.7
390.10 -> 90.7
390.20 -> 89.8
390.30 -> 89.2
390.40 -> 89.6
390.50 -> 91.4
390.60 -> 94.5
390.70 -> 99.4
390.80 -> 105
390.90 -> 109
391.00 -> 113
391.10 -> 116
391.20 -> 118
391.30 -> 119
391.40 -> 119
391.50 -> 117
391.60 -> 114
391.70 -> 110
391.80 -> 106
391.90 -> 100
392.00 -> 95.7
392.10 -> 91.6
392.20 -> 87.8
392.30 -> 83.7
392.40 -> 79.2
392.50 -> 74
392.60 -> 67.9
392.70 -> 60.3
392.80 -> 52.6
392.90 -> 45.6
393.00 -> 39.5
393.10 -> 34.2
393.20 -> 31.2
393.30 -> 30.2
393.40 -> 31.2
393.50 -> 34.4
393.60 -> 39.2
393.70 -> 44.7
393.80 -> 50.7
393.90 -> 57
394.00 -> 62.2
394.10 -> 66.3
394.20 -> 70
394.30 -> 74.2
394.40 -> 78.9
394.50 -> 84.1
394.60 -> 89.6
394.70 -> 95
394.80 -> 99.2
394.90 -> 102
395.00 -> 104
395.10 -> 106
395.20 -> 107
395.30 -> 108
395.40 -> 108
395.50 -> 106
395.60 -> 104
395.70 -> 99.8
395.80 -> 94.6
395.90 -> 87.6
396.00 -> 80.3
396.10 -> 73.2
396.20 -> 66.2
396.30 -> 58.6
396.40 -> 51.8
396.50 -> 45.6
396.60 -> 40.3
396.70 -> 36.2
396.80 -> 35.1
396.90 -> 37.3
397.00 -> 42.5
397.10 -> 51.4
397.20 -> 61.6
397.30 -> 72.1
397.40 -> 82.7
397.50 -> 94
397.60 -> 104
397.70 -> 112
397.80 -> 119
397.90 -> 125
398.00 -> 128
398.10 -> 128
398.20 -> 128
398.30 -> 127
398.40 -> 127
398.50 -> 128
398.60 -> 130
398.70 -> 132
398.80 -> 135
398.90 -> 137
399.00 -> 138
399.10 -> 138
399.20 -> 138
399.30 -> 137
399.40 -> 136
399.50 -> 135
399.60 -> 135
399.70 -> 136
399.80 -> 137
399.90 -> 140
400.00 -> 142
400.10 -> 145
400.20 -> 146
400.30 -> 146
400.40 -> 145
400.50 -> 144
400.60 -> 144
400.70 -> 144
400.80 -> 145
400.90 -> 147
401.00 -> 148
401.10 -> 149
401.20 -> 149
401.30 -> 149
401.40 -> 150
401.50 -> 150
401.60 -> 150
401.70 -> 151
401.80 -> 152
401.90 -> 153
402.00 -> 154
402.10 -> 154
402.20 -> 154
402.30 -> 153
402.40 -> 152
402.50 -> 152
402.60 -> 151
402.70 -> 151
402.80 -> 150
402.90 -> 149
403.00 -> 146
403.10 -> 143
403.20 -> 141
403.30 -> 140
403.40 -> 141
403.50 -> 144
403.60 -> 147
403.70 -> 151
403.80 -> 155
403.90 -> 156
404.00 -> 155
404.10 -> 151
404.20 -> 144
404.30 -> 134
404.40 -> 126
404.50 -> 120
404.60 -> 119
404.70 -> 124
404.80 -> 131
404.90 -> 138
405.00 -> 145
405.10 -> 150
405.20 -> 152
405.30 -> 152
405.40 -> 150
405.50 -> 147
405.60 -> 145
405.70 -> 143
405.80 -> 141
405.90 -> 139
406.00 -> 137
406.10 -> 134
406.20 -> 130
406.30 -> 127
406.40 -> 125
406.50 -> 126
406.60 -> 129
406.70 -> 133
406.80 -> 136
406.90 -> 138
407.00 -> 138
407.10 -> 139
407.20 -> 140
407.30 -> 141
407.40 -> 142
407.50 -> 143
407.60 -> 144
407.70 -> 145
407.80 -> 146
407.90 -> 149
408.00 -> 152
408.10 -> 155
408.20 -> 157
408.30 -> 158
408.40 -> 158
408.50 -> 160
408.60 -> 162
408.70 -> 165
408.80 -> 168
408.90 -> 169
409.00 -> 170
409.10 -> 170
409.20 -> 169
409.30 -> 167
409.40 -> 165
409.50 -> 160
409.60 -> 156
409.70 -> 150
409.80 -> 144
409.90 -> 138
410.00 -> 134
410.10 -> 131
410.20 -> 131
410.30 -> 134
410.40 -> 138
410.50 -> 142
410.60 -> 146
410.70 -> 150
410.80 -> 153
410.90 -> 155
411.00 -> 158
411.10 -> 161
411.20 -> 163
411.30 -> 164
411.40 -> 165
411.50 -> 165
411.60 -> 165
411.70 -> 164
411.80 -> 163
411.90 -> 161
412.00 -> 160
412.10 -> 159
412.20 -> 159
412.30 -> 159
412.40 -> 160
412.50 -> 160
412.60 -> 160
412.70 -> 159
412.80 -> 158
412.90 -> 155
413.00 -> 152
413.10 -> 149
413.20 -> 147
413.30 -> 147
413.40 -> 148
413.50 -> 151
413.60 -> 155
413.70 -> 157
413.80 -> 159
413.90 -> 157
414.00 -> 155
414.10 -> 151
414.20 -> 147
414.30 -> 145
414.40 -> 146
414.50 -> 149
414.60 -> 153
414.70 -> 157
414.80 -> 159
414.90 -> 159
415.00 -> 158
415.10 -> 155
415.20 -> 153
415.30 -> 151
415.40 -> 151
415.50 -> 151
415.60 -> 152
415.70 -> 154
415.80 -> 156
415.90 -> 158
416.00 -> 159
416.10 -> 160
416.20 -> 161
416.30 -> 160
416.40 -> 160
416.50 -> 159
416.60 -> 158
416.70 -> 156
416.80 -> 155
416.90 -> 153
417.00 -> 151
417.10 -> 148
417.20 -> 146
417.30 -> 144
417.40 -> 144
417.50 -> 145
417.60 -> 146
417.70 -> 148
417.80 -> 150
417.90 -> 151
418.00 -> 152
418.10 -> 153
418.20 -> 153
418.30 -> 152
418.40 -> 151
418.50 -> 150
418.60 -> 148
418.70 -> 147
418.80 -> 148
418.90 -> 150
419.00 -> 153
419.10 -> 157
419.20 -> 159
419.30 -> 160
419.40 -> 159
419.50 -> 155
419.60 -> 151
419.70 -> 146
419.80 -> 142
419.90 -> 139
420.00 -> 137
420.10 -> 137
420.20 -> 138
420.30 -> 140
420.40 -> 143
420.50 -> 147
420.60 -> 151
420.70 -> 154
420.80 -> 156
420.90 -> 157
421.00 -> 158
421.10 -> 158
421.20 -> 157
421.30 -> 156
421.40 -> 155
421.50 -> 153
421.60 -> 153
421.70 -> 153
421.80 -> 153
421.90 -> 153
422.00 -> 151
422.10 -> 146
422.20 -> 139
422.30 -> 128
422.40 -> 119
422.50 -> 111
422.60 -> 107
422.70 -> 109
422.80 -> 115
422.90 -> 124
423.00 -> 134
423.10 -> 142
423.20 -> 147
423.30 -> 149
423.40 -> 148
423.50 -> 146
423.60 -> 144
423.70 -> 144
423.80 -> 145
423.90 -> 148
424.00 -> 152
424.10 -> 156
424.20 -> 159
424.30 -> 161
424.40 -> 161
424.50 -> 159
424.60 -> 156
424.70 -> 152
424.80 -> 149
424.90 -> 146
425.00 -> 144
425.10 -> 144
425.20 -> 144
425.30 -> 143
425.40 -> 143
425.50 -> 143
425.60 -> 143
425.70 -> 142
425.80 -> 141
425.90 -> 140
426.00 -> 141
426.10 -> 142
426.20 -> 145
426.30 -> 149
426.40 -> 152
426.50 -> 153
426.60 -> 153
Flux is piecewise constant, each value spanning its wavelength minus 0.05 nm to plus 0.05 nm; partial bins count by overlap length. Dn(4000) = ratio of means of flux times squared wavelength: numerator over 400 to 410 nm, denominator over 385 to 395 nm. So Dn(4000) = 1.89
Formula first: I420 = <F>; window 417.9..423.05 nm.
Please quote 145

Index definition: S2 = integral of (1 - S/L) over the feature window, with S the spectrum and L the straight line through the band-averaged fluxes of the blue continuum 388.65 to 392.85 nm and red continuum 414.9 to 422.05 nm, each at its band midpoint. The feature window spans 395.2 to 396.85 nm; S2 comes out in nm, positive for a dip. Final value 0.46 nm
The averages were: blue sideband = 94.1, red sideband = 152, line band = 75.7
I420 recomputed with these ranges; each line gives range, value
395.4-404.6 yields 124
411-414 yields 158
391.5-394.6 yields 67.7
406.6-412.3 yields 152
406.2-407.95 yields 137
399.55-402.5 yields 147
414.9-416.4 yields 156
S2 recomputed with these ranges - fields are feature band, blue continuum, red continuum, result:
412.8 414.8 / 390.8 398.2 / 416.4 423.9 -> -0.33 nm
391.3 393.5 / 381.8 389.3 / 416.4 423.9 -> 0.37 nm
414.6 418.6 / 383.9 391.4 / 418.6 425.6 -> -0.48 nm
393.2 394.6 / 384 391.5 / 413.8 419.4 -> 0.64 nm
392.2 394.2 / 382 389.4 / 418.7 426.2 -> 0.83 nm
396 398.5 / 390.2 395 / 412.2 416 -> 0.39 nm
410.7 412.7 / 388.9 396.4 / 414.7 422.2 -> -0.39 nm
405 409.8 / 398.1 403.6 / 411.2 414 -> 0.10 nm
